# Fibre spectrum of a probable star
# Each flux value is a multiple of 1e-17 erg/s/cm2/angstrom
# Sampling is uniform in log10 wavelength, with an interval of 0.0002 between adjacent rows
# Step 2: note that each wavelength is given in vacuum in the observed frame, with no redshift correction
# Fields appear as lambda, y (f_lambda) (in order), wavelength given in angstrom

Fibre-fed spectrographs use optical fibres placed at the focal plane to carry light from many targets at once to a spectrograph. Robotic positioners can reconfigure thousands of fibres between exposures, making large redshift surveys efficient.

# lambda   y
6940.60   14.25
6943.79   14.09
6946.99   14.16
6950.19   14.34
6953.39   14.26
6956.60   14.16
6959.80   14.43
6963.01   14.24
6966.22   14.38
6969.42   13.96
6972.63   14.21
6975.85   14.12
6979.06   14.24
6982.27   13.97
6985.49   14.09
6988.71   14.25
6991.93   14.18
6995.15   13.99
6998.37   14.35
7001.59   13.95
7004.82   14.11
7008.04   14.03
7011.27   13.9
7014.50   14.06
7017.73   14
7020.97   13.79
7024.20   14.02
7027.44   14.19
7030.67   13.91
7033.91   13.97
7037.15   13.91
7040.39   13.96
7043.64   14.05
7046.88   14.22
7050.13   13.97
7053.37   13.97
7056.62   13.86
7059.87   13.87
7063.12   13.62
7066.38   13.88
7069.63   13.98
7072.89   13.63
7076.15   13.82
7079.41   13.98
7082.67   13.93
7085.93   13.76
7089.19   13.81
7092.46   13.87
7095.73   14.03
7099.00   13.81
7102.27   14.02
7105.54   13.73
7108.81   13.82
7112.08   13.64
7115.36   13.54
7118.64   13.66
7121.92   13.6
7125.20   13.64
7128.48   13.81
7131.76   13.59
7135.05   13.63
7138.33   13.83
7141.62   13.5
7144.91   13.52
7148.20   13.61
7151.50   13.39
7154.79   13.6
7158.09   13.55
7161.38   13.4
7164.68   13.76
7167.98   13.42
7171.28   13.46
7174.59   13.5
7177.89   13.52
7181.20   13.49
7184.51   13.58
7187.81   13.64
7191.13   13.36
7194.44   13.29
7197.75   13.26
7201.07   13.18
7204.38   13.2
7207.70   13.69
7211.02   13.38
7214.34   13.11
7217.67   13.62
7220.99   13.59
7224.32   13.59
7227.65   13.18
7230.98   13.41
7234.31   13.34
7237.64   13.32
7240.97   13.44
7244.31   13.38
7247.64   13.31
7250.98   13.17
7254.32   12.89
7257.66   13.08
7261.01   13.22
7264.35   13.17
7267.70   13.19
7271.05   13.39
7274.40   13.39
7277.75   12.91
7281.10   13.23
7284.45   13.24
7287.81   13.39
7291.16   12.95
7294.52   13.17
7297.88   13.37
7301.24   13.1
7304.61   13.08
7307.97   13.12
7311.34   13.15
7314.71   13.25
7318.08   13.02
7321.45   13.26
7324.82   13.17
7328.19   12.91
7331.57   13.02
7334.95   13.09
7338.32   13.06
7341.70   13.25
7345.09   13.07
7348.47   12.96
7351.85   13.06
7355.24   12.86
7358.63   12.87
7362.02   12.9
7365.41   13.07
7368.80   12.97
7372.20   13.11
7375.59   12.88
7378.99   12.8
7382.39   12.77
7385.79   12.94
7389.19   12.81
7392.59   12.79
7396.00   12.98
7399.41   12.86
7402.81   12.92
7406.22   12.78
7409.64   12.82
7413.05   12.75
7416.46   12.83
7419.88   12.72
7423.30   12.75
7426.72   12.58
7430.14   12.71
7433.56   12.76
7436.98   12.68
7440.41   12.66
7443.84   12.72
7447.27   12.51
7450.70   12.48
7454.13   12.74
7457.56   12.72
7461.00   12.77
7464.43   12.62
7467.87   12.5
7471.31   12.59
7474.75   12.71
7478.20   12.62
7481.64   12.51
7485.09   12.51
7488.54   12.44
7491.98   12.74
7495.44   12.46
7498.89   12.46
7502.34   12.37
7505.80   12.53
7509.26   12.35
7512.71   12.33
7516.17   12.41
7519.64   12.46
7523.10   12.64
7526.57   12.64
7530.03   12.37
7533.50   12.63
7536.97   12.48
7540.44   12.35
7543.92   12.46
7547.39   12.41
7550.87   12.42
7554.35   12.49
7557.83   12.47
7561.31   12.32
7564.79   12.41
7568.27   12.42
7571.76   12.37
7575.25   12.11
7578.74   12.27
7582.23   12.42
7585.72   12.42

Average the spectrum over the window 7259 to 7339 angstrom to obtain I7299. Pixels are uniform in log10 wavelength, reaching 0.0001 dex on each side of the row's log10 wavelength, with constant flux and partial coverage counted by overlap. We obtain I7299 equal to 13.2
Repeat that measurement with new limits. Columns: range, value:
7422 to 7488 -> 12.6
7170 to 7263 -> 13.4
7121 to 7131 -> 13.7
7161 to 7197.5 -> 13.5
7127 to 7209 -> 13.5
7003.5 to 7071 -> 14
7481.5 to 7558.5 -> 12.5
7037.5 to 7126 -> 13.8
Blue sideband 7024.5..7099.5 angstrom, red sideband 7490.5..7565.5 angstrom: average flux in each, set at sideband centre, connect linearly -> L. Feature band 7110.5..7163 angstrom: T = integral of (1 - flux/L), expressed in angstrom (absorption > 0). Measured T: 0.34 angstrom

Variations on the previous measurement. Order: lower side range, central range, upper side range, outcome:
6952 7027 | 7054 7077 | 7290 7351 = 0.1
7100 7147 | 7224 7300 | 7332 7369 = 0.2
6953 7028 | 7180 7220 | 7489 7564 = 0.2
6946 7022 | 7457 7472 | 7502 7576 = 0.0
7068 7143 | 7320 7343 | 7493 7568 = -0.1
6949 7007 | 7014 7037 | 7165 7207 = 0.0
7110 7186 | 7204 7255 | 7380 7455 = -0.1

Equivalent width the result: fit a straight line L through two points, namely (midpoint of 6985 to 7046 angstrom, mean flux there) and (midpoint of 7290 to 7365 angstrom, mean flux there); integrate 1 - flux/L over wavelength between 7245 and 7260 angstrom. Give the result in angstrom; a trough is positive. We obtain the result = 0.2 angstrom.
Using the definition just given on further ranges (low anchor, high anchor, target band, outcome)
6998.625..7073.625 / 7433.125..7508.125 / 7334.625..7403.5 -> -0.2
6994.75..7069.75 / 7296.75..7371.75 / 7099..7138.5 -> 0.0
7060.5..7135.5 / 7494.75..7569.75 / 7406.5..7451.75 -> 0.2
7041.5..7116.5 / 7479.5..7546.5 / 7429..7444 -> 0.0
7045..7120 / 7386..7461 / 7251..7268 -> 0.2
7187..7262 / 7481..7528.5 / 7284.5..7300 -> -0.1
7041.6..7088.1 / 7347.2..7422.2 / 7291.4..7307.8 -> 0.0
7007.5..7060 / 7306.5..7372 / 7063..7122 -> 0.0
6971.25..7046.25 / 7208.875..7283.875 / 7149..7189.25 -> 0.0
